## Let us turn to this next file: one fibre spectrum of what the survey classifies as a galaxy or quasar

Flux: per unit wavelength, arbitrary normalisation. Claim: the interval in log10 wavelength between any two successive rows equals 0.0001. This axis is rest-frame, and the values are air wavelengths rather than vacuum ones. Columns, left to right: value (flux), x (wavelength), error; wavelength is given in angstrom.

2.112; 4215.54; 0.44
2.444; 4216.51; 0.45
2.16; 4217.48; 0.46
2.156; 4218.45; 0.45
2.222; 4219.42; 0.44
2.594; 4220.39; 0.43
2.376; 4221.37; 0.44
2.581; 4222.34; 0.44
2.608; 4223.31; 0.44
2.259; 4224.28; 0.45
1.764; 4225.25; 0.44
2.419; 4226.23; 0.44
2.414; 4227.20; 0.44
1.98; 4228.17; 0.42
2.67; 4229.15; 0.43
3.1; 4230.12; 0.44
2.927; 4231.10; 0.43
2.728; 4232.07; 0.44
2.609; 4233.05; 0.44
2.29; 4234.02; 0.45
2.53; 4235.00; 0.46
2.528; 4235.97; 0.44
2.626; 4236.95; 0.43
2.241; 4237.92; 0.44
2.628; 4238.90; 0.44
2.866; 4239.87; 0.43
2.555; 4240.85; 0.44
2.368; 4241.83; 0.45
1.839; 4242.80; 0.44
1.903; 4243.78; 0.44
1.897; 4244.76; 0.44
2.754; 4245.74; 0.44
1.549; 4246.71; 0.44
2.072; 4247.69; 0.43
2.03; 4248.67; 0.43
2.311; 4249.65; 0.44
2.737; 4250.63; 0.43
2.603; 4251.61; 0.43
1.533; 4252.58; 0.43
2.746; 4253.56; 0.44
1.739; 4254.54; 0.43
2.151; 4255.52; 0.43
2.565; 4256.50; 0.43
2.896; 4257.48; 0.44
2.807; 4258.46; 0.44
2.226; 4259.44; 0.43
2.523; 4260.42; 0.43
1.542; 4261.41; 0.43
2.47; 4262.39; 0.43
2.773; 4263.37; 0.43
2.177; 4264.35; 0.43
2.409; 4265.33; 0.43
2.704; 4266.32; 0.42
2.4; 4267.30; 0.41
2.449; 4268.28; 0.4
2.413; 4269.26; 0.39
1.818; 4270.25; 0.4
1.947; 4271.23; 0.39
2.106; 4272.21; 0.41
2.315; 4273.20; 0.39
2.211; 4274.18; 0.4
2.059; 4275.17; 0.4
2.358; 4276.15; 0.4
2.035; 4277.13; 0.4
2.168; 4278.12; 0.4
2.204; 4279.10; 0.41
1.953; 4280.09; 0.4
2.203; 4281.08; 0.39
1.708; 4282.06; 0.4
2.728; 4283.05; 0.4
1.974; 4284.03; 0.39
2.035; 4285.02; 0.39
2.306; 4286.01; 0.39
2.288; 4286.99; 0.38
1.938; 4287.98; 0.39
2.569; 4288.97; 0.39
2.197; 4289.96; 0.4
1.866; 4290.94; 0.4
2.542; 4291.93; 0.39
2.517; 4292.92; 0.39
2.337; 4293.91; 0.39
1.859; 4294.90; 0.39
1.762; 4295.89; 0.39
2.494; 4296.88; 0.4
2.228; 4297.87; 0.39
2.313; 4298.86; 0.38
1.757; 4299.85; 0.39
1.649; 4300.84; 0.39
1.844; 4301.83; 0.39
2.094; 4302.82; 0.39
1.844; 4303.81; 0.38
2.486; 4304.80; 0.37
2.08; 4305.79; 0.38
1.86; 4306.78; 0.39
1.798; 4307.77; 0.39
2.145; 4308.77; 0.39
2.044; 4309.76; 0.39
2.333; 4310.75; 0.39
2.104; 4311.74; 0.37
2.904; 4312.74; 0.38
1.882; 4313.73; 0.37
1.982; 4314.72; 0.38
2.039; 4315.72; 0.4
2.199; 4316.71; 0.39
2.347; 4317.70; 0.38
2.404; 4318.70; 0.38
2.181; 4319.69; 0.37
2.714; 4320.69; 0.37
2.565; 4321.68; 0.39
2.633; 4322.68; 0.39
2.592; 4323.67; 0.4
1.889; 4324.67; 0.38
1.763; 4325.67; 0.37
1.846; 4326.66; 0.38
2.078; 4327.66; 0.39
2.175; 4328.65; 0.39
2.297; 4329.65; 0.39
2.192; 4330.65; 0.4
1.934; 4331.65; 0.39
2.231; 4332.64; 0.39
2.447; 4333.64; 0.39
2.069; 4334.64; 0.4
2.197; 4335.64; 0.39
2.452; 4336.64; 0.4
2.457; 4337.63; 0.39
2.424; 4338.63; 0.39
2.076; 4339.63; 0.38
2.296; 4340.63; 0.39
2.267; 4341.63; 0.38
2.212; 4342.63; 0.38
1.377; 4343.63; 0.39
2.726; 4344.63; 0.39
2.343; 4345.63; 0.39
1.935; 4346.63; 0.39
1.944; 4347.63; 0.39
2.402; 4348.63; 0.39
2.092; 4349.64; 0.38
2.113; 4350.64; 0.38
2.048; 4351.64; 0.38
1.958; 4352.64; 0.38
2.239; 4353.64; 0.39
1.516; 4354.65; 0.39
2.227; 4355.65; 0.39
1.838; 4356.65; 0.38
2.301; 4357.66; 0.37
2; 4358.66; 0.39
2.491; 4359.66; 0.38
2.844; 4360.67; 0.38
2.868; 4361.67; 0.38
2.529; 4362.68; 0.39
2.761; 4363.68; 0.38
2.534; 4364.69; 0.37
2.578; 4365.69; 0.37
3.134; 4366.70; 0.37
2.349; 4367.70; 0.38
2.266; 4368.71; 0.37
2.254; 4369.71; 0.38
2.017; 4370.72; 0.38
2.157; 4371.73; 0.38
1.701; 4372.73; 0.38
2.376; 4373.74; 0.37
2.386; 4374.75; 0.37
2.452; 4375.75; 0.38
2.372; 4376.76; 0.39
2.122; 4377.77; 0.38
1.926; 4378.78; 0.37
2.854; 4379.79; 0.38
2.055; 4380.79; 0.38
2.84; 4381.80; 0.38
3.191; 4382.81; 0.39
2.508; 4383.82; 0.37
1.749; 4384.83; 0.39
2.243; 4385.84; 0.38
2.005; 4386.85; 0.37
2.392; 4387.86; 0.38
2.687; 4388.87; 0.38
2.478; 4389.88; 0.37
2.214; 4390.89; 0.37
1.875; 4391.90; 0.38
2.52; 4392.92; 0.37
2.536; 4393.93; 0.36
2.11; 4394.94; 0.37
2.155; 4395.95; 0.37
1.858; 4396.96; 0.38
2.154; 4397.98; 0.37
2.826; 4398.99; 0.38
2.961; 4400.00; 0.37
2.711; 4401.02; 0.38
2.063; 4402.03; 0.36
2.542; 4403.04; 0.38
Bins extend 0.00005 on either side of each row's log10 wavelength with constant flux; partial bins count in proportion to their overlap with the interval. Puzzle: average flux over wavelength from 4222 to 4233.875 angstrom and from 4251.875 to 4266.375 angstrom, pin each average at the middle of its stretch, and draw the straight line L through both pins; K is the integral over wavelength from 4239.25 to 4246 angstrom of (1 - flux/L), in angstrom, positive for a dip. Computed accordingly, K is 0.3 angstrom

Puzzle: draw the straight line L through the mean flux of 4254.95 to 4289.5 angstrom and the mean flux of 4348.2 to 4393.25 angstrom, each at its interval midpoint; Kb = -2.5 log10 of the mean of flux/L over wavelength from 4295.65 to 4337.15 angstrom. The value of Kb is 0.06 mag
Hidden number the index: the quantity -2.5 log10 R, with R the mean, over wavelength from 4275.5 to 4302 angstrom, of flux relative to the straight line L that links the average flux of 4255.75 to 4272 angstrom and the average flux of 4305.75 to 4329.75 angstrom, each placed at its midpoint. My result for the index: 0.07 mag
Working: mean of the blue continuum 2.37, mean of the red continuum 2.19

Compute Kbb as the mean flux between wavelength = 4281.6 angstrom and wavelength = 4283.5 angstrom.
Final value 2.21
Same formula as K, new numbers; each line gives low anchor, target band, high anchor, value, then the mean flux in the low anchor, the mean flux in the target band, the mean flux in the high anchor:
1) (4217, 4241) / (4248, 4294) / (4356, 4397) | 3.3 angstrom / 2.47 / 2.27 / 2.36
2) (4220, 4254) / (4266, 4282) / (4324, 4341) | 0.8 angstrom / 2.39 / 2.19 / 2.17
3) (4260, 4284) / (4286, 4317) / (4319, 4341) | 1.5 angstrom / 2.23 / 2.13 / 2.25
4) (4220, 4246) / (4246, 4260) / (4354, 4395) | 0.8 angstrom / 2.44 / 2.29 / 2.35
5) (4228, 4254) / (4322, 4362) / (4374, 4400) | 2.9 angstrom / 2.4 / 2.19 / 2.35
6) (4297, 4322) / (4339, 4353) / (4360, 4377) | 1.2 angstrom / 2.15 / 2.13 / 2.45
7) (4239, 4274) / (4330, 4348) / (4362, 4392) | 1.1 angstrom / 2.29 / 2.2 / 2.38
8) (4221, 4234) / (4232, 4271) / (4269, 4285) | -0.5 angstrom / 2.49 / 2.34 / 2.13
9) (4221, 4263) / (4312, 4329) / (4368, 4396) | 0.6 angstrom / 2.37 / 2.25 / 2.3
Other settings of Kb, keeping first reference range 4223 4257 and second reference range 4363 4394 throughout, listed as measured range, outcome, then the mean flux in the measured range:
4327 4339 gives 0.06 mag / 2.24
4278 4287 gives 0.10 mag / 2.15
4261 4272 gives 0.04 mag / 2.28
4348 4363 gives 0.07 mag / 2.22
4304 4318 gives 0.10 mag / 2.15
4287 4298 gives 0.07 mag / 2.21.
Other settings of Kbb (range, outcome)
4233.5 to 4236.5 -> 2.45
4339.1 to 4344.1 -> 2.05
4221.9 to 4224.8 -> 2.48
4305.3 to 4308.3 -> 1.91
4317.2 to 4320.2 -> 2.31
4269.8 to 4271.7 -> 1.89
